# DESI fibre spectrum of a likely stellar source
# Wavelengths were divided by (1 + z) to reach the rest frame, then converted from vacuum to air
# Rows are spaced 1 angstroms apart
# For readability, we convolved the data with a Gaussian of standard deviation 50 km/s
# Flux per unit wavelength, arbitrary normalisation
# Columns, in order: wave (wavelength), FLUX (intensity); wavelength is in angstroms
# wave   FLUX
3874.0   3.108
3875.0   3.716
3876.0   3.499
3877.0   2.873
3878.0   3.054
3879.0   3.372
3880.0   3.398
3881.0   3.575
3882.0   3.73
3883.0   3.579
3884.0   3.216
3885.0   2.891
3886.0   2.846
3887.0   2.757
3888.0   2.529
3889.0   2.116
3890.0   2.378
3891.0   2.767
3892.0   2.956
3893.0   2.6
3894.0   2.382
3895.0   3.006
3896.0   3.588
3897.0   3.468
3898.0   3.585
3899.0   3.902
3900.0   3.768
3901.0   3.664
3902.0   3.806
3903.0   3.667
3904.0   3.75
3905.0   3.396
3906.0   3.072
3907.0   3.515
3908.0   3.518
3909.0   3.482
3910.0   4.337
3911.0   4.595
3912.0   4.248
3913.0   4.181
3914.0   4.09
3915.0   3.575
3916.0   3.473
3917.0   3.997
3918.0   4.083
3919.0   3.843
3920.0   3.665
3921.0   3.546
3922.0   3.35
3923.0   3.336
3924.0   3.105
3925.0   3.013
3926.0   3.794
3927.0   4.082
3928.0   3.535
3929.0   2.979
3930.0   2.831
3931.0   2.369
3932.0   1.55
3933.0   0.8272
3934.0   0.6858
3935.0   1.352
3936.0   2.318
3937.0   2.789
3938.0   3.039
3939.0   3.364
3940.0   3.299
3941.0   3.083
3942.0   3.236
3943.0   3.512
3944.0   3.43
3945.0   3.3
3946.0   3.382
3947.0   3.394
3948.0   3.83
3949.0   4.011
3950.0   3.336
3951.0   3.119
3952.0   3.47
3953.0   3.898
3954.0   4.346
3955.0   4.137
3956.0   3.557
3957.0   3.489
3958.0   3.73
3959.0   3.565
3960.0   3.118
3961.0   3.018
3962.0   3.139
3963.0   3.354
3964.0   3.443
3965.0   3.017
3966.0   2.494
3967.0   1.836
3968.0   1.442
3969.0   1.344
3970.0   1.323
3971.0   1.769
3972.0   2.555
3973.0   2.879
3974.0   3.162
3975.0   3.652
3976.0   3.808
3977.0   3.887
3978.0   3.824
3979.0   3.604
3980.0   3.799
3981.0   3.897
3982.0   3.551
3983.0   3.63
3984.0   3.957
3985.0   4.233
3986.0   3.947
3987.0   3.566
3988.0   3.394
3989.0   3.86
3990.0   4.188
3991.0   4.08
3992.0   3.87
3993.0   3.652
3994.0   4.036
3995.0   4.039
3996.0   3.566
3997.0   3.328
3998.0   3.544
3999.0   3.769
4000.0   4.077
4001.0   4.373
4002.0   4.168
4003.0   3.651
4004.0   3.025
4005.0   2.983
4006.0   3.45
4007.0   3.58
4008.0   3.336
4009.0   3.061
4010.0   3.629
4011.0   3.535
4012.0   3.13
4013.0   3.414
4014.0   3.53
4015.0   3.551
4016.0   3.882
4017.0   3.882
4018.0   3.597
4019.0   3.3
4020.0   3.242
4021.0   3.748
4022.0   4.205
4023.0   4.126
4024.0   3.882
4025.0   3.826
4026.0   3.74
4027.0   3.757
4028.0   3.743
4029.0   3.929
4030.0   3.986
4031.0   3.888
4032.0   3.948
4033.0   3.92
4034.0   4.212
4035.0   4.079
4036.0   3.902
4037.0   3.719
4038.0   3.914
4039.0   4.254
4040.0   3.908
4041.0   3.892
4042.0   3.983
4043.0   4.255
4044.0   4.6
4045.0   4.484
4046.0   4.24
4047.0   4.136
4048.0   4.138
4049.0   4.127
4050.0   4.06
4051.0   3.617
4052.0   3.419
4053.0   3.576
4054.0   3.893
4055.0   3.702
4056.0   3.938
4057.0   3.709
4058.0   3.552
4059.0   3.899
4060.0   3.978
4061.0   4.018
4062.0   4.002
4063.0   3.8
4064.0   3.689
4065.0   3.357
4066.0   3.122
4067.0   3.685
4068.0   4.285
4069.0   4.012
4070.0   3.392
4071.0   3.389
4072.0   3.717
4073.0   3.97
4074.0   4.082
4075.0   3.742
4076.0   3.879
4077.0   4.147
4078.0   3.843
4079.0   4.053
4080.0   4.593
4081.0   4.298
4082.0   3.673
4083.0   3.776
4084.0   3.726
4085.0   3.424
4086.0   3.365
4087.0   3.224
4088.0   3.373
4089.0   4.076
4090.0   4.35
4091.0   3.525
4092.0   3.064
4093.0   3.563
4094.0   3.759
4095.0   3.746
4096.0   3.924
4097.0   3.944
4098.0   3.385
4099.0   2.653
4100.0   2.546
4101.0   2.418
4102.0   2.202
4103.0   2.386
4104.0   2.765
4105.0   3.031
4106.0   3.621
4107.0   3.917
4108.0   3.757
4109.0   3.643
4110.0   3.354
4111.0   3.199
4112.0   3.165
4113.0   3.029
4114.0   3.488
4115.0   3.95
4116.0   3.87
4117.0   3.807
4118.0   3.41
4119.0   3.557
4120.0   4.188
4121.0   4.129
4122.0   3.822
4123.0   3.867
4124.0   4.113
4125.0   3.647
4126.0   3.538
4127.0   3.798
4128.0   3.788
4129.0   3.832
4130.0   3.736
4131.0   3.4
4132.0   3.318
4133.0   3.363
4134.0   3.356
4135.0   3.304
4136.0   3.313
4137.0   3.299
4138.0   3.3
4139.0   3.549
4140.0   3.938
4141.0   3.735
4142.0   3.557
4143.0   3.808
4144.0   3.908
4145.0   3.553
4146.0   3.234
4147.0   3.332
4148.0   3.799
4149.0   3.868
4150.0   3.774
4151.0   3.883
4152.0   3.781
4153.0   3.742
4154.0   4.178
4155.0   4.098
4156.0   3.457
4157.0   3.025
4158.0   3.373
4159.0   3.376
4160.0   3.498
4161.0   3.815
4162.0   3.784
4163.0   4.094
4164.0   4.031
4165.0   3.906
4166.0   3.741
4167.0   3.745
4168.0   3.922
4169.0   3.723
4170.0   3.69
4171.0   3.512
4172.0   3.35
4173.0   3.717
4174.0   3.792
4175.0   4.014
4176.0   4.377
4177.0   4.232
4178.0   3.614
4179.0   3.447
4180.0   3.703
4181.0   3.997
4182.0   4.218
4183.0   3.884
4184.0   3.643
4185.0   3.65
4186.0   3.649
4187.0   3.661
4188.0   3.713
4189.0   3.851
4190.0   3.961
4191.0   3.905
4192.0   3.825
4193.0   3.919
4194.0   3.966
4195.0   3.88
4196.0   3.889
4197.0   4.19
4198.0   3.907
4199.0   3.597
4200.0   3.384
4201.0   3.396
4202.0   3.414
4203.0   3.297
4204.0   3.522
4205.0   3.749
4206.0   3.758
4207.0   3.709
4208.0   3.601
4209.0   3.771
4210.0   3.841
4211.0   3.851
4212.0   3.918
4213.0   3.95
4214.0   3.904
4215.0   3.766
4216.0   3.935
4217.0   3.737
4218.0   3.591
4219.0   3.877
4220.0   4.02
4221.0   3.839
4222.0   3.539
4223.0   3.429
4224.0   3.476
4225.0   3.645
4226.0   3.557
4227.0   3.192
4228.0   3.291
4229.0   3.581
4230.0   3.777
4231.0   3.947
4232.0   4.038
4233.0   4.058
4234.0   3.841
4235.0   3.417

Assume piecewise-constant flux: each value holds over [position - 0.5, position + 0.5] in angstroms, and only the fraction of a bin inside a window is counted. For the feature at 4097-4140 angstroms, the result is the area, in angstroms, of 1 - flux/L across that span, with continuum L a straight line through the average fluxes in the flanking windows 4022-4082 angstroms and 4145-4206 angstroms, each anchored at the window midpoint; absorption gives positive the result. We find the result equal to 4.3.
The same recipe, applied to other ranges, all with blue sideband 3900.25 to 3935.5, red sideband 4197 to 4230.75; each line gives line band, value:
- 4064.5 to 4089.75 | -1.88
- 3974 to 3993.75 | -2.28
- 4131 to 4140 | 0.49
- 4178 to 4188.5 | -0.33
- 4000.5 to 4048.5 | -4.94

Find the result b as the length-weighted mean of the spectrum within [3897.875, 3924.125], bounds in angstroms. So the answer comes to 3.73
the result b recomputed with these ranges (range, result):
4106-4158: 3.63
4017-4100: 3.82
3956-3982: 3.03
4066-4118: 3.56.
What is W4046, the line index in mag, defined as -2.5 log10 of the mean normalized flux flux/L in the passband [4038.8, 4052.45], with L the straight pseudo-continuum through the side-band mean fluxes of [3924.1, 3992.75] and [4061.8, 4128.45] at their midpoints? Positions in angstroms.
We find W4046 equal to -0.18 mag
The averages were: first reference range 3.18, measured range 4.08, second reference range 3.6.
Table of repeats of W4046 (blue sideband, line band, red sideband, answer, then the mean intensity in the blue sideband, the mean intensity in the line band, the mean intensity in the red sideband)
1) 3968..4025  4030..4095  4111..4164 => -0.08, 3.52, 3.86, 3.64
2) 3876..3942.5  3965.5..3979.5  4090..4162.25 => 0.23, 3.21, 2.68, 3.53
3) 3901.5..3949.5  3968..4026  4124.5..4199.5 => -0.03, 3.3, 3.53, 3.72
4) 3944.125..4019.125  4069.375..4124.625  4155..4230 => 0.01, 3.44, 3.58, 3.73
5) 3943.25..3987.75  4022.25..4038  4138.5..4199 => -0.14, 3.3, 3.92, 3.77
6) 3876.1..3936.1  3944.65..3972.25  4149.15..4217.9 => 0.08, 3.22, 3.09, 3.77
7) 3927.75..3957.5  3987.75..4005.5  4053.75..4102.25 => -0.14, 3.04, 3.76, 3.67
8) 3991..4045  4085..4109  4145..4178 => 0.13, 3.78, 3.34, 3.74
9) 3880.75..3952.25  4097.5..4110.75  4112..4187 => 0.18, 3.25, 3.05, 3.7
